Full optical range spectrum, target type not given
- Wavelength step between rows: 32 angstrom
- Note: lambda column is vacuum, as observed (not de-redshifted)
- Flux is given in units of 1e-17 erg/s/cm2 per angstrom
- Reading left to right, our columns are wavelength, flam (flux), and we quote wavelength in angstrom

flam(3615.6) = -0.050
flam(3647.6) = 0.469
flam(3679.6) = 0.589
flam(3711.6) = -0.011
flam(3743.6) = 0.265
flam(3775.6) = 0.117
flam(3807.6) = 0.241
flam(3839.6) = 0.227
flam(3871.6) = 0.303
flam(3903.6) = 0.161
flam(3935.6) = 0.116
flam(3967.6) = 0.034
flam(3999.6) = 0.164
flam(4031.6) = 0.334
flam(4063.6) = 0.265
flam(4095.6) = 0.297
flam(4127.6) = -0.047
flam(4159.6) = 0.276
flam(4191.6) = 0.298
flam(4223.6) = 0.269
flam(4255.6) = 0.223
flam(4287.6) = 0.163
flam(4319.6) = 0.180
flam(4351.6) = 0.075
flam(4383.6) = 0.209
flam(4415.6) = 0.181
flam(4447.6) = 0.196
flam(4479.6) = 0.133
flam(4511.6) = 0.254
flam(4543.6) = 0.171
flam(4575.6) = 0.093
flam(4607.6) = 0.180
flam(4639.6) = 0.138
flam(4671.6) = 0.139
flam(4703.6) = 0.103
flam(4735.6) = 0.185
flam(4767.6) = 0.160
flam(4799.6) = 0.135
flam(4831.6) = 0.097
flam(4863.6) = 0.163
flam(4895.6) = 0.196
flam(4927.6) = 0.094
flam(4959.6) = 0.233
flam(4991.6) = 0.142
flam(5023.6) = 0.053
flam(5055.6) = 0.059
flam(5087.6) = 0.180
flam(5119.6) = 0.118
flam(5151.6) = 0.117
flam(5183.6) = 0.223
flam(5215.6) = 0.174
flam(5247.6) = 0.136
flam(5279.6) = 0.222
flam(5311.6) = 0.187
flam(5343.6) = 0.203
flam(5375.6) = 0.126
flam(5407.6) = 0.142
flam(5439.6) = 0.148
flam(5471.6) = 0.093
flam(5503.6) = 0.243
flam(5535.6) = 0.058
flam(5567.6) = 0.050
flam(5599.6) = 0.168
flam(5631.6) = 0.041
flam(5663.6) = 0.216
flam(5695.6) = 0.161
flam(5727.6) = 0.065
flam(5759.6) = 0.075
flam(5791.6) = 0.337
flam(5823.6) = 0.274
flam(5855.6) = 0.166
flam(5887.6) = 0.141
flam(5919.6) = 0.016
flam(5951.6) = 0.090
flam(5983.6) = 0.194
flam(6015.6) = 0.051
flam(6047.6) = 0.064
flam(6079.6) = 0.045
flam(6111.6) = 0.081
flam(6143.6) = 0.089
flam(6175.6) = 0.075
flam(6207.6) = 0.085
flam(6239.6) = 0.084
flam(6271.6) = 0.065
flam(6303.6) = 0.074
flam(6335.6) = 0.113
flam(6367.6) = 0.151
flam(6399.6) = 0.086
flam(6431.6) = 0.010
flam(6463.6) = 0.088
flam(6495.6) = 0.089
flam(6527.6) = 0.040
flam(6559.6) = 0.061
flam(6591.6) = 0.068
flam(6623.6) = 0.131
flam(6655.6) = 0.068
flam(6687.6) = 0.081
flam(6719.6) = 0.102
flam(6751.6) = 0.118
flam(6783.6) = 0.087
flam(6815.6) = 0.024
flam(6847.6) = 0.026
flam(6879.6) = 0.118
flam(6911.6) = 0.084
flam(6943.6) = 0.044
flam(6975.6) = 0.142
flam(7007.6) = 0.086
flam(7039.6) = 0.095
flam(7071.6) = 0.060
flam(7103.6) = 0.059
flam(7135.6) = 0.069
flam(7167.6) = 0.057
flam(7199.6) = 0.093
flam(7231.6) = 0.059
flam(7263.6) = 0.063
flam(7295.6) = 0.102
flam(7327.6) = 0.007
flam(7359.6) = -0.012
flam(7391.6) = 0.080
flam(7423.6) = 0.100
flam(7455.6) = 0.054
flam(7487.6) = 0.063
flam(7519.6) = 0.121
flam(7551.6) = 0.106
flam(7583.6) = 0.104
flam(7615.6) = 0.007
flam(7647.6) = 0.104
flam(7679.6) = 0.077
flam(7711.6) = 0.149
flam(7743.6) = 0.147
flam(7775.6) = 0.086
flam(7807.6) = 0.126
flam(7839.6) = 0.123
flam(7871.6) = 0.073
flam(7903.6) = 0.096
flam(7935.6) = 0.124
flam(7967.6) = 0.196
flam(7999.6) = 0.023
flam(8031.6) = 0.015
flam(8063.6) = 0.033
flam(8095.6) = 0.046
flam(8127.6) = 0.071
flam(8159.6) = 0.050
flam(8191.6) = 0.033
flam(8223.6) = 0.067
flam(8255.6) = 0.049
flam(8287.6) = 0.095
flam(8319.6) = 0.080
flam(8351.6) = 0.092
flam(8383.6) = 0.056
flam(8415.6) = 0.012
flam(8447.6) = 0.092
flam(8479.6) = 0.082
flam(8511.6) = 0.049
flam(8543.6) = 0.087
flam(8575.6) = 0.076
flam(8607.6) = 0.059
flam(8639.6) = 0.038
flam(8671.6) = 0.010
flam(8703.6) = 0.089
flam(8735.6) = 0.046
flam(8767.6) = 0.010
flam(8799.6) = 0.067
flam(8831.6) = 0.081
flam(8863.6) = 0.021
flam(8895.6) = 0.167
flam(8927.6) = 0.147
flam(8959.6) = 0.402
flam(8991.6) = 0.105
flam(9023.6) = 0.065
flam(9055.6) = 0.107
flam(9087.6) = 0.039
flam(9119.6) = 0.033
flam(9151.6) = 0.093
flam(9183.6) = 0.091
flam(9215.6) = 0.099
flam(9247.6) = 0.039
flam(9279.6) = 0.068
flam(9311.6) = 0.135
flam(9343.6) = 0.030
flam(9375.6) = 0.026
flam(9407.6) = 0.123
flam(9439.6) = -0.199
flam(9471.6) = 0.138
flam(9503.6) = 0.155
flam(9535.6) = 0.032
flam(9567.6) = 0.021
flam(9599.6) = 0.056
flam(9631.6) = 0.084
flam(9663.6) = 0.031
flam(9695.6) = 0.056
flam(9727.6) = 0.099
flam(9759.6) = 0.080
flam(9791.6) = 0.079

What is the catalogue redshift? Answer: 1.406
